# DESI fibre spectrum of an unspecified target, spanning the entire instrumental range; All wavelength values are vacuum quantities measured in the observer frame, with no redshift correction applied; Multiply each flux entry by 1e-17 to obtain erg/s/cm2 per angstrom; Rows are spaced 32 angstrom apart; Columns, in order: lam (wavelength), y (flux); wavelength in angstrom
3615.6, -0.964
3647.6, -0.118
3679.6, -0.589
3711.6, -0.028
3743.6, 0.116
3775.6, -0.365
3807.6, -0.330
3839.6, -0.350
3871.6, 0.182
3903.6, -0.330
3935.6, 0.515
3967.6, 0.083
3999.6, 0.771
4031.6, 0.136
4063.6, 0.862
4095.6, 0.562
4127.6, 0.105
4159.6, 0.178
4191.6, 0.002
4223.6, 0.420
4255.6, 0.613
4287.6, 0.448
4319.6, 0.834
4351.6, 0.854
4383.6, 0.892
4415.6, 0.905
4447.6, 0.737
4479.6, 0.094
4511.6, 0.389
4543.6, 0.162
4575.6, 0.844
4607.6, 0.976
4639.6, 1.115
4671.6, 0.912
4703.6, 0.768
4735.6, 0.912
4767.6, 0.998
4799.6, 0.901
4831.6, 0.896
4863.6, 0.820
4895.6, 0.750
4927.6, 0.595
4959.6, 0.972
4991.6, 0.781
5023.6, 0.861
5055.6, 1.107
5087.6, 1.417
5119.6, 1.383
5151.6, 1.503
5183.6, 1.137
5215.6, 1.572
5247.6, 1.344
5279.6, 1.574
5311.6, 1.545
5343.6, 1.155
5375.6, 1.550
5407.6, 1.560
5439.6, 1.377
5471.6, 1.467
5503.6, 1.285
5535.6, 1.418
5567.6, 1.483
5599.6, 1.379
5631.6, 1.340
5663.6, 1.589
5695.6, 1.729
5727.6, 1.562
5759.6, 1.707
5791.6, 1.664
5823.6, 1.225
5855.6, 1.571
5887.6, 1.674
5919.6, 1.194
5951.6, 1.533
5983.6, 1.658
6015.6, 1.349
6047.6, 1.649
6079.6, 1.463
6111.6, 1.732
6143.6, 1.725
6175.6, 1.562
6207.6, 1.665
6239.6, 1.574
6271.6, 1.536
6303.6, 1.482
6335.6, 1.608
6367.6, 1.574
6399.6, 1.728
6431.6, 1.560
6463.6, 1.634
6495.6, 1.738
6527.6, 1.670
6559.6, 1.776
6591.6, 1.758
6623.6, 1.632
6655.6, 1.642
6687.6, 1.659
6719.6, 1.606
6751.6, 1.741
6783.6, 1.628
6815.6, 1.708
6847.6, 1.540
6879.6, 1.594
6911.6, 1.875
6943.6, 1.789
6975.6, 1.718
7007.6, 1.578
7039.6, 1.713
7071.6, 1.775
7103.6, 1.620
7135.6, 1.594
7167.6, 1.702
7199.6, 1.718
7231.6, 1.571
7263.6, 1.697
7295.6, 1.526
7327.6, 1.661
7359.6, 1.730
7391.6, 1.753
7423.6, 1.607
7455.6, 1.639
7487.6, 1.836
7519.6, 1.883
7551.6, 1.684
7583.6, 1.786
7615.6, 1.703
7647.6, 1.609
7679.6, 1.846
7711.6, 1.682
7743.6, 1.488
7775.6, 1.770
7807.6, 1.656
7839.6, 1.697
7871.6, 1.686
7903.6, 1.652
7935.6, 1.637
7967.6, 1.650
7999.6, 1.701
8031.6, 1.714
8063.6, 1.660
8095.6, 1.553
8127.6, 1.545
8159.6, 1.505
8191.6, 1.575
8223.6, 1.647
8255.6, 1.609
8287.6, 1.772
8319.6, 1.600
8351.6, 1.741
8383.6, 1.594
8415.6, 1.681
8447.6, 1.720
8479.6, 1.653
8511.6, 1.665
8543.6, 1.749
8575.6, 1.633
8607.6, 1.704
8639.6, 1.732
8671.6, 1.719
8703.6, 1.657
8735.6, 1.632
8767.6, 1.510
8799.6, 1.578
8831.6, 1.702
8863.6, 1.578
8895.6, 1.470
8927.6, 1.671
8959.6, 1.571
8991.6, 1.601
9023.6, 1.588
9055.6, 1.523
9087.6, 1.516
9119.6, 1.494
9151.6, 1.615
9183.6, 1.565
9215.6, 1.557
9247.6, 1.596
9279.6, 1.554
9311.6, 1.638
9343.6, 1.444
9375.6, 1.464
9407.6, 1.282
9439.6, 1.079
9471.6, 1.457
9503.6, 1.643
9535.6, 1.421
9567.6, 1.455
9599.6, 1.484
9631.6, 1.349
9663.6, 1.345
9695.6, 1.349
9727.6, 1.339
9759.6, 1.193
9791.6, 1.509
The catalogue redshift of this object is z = 0.142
